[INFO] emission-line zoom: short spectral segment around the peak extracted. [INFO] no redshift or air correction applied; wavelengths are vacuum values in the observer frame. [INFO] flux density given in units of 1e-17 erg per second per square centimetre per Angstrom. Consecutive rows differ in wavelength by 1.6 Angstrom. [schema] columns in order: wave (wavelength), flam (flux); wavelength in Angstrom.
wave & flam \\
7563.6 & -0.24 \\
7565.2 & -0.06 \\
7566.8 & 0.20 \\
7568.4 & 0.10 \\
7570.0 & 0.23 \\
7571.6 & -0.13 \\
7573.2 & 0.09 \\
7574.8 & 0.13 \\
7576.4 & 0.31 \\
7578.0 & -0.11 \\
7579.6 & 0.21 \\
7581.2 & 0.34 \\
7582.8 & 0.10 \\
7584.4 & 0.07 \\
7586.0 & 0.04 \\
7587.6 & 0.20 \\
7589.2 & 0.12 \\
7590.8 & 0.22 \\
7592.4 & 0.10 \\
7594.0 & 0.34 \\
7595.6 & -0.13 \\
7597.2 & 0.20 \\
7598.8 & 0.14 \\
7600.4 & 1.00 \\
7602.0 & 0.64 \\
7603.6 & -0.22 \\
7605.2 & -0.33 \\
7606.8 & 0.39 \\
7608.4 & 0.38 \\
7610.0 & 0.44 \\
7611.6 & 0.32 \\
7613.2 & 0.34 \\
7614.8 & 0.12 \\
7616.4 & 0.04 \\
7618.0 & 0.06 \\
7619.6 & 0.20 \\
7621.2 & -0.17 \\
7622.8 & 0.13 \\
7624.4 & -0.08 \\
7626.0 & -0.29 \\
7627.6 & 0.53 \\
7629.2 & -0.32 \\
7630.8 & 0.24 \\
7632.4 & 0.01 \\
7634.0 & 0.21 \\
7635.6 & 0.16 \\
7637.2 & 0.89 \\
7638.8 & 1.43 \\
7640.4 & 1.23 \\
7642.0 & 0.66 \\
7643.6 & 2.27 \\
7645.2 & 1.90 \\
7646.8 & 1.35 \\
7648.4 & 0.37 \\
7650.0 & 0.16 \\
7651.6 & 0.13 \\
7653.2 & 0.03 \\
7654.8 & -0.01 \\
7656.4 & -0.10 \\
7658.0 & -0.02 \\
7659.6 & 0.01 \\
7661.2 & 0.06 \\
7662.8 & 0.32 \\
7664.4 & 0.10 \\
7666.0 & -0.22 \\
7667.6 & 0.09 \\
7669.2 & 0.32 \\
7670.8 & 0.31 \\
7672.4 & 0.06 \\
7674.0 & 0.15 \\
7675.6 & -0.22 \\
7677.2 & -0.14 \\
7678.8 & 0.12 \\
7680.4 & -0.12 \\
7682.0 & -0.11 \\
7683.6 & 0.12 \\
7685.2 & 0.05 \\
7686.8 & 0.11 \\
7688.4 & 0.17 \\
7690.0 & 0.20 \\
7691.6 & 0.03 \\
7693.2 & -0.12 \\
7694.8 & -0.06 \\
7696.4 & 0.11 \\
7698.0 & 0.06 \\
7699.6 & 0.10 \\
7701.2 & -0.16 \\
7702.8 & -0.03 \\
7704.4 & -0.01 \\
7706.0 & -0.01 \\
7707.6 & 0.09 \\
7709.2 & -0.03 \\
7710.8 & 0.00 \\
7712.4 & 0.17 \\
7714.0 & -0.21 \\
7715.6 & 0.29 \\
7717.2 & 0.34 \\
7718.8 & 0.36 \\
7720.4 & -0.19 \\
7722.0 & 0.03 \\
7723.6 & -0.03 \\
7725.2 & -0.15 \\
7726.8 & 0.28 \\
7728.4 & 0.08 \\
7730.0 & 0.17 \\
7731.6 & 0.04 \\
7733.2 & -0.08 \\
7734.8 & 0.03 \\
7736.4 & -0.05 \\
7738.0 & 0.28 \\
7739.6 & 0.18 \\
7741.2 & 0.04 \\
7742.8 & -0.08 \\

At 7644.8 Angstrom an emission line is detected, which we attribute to [O II] 3727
